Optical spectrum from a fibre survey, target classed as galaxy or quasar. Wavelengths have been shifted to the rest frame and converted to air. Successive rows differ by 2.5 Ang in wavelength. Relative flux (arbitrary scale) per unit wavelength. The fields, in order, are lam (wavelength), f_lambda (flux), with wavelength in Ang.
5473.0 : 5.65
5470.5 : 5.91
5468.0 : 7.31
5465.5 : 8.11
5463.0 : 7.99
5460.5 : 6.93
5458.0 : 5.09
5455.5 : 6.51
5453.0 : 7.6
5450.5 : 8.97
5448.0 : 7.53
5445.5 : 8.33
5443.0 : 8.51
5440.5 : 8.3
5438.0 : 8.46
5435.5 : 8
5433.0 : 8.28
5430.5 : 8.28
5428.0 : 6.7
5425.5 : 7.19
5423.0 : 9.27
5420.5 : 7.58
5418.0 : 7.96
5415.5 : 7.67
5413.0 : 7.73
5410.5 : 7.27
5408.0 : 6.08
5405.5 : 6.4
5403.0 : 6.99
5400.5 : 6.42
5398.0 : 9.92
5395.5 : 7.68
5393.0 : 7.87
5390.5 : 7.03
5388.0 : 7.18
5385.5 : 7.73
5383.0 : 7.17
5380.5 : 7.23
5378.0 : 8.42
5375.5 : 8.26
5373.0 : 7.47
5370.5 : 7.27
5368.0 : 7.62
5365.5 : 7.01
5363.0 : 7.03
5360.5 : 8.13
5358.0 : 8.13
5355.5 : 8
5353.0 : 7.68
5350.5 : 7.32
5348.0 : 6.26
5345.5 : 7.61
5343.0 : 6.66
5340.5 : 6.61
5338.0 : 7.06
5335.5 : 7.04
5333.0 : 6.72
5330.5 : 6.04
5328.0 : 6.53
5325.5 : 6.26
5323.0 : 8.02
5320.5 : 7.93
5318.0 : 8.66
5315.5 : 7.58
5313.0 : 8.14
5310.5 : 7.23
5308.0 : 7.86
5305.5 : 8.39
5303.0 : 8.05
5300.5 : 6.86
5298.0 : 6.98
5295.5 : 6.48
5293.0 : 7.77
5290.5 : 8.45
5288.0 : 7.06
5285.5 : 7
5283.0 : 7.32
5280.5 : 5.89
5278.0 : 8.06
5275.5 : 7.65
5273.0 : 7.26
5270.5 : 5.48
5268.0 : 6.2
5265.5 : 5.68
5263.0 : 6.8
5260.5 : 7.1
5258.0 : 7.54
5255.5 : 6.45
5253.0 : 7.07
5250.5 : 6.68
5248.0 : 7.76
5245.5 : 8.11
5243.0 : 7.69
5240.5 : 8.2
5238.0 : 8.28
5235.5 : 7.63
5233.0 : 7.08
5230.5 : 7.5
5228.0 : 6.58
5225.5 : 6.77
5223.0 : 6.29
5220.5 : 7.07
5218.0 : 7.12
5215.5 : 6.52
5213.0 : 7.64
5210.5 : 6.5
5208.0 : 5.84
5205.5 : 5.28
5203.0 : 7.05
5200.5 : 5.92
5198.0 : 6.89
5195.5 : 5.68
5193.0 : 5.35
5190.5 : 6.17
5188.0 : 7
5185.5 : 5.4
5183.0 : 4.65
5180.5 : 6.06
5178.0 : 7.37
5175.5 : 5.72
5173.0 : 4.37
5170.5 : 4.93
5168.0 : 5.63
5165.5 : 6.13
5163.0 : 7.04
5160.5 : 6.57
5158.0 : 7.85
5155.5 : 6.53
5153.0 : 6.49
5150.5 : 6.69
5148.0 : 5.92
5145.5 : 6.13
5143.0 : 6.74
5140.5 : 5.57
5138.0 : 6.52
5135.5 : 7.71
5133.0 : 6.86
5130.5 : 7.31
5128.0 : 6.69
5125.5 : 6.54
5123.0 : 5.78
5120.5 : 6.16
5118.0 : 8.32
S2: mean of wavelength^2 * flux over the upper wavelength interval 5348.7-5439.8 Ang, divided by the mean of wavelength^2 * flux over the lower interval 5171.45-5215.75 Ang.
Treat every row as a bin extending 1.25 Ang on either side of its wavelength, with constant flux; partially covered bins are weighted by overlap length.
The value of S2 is 1.4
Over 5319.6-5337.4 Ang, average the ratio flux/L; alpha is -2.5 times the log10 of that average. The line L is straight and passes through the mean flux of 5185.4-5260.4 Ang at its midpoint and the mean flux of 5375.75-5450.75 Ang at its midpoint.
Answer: 0.06 mag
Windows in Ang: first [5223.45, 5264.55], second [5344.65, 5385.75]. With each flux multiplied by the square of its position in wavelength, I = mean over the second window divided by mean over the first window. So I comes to 1.1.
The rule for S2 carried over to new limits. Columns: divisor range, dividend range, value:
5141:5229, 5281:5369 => 1.23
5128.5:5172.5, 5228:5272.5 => 1.14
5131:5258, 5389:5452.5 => 1.28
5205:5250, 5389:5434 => 1.14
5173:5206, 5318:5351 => 1.23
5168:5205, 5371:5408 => 1.38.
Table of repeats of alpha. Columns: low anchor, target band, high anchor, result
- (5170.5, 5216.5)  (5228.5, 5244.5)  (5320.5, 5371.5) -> -0.205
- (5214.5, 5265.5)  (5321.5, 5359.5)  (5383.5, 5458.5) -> 0.054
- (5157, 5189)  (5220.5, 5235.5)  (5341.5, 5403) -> -0.078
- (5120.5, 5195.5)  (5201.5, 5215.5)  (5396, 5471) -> 0.007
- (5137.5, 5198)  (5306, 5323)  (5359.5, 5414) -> -0.134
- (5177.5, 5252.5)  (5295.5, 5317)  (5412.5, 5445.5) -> -0.044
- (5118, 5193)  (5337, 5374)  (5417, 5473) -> -0.015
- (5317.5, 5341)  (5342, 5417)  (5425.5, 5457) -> -0.002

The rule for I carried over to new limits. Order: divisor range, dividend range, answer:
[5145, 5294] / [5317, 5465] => 1.19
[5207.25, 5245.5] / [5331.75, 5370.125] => 1.06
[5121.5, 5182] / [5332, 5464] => 1.29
